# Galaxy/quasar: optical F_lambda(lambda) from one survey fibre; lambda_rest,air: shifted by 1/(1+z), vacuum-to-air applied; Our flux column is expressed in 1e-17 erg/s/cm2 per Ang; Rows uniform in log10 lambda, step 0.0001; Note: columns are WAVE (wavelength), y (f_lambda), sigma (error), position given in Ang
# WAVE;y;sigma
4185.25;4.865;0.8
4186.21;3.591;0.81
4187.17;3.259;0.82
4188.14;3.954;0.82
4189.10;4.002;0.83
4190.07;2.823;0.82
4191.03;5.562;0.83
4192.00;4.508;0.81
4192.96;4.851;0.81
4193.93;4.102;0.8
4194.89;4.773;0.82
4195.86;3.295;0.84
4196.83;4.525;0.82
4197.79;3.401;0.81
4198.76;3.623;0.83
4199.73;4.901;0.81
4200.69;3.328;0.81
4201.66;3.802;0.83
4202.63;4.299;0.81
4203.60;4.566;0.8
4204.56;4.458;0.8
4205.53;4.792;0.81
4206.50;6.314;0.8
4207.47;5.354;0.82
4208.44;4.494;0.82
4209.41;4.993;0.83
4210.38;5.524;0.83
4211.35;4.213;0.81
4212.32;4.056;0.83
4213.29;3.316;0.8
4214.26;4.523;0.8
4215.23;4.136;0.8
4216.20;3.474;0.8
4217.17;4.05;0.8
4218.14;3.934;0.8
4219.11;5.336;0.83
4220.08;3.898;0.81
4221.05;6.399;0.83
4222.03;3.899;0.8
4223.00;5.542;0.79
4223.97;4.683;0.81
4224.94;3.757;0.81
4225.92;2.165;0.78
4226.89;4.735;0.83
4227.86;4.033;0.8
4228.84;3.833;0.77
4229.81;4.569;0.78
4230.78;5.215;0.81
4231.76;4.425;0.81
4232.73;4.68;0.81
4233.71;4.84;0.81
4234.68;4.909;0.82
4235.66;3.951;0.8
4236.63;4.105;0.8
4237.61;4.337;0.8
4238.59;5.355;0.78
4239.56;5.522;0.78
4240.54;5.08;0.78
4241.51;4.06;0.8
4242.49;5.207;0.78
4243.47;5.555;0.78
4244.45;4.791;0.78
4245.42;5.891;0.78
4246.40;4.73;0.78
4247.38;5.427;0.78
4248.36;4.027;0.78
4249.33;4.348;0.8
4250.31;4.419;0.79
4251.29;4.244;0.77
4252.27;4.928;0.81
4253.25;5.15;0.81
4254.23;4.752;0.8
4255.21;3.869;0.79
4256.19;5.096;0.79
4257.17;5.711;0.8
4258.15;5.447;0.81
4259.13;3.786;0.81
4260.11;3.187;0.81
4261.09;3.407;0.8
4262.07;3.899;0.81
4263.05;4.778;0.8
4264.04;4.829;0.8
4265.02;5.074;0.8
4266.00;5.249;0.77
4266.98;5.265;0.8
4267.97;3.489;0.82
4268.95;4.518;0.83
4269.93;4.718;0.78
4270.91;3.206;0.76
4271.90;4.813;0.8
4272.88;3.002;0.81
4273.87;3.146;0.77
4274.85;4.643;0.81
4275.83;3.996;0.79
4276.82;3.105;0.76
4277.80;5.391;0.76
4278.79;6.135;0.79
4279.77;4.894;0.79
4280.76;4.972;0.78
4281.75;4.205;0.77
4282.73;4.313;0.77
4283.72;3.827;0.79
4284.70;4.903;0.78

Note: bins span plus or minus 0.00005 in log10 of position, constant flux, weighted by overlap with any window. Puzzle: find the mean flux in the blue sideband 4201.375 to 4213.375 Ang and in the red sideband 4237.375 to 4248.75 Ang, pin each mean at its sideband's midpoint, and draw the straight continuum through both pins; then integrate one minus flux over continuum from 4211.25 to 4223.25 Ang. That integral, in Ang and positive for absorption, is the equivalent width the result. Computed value 1.08 Ang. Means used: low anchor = 4.69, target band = 4.35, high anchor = 5.02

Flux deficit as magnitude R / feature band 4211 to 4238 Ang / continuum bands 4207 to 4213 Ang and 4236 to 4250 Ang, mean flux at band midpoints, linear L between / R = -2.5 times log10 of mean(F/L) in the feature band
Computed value 0.11 mag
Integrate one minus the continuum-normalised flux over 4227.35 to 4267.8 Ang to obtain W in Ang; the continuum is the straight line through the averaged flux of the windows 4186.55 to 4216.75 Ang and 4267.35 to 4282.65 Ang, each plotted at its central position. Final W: -3.59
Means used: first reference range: 4.29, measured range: 4.67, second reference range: 4.29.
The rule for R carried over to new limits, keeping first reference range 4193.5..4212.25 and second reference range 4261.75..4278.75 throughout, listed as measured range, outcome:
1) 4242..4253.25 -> -0.116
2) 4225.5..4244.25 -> -0.040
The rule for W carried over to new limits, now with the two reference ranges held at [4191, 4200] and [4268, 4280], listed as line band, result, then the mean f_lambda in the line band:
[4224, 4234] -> 0.08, 4.23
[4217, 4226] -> -0.43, 4.48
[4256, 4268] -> -0.91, 4.58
